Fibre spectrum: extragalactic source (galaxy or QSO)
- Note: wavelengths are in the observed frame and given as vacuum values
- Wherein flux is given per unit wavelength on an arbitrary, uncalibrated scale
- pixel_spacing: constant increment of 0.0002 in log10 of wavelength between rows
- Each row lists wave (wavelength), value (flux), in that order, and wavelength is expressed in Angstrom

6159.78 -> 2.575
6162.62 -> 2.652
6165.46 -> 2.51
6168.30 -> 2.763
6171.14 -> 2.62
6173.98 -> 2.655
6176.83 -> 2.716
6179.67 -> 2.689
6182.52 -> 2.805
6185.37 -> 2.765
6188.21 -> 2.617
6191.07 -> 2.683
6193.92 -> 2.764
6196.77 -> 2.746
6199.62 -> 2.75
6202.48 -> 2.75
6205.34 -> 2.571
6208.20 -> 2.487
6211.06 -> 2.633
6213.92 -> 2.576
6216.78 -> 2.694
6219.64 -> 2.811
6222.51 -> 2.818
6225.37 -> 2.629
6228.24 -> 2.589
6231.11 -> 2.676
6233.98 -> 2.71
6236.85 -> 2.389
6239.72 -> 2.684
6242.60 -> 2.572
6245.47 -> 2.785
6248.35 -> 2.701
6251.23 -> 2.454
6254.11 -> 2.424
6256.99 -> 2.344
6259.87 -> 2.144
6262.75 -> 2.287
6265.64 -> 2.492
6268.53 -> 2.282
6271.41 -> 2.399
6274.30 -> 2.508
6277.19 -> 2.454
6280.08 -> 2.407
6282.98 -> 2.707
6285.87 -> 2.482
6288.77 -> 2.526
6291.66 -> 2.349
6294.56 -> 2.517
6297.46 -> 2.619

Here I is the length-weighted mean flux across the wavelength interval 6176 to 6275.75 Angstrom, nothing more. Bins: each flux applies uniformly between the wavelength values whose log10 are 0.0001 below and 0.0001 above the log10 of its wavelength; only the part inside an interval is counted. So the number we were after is 2.6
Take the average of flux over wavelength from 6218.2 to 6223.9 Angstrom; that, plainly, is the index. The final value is 2.81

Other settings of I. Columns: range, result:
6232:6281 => 2.48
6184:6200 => 2.72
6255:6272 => 2.32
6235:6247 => 2.61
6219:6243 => 2.65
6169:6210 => 2.69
